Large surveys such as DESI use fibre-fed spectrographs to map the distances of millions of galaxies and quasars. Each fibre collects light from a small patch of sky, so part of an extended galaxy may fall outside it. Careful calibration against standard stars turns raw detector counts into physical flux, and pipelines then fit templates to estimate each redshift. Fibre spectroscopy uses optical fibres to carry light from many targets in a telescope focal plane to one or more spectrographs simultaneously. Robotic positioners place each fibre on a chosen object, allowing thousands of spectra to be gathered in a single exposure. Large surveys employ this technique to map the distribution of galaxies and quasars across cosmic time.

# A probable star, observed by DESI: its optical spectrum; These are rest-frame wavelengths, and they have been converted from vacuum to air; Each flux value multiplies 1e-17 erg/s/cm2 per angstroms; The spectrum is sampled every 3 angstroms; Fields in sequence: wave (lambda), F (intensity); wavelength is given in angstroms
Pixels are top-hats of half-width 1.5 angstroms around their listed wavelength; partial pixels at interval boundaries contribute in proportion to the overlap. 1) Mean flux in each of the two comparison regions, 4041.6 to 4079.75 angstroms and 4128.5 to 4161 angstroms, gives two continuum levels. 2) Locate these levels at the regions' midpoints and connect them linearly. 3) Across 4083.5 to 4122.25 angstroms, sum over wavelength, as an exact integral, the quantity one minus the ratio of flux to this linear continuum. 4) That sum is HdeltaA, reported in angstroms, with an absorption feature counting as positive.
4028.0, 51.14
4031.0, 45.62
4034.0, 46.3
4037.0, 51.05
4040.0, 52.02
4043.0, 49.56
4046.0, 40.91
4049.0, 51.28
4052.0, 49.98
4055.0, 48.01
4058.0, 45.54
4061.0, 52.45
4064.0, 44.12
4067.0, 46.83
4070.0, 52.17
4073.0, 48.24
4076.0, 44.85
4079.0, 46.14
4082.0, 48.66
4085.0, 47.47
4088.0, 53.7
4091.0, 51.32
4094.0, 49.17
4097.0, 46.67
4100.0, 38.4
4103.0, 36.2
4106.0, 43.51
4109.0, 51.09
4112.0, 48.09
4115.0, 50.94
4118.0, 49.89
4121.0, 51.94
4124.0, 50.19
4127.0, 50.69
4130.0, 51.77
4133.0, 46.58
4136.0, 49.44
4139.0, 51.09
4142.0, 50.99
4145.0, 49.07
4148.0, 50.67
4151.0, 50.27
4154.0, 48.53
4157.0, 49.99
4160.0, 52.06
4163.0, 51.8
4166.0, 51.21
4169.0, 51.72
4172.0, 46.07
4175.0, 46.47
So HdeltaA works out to 1.06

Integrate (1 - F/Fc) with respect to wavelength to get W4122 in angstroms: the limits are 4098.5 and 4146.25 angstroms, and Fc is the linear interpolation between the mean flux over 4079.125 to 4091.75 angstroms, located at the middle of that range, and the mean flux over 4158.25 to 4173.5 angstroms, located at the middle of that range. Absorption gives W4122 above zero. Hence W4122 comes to 1.9 angstroms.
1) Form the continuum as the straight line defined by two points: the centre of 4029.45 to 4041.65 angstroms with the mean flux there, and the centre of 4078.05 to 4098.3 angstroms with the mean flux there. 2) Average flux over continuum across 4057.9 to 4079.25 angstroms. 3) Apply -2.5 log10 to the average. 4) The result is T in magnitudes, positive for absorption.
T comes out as 0.03 mag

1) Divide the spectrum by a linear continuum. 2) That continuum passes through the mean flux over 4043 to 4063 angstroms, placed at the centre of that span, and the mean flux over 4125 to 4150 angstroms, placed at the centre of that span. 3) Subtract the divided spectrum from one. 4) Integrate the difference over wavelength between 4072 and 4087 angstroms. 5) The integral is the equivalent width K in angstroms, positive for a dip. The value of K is 0.4 angstroms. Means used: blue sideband 48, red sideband 50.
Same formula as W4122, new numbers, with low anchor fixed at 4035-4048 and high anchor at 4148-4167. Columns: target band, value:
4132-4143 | 0.1 angstroms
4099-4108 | 1.7 angstroms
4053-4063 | 0.0 angstroms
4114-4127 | -0.2 angstroms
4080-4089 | -0.1 angstroms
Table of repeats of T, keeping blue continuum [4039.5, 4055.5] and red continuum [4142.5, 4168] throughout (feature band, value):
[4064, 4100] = 0.02 mag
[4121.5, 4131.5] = -0.02 mag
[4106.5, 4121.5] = 0.00 mag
